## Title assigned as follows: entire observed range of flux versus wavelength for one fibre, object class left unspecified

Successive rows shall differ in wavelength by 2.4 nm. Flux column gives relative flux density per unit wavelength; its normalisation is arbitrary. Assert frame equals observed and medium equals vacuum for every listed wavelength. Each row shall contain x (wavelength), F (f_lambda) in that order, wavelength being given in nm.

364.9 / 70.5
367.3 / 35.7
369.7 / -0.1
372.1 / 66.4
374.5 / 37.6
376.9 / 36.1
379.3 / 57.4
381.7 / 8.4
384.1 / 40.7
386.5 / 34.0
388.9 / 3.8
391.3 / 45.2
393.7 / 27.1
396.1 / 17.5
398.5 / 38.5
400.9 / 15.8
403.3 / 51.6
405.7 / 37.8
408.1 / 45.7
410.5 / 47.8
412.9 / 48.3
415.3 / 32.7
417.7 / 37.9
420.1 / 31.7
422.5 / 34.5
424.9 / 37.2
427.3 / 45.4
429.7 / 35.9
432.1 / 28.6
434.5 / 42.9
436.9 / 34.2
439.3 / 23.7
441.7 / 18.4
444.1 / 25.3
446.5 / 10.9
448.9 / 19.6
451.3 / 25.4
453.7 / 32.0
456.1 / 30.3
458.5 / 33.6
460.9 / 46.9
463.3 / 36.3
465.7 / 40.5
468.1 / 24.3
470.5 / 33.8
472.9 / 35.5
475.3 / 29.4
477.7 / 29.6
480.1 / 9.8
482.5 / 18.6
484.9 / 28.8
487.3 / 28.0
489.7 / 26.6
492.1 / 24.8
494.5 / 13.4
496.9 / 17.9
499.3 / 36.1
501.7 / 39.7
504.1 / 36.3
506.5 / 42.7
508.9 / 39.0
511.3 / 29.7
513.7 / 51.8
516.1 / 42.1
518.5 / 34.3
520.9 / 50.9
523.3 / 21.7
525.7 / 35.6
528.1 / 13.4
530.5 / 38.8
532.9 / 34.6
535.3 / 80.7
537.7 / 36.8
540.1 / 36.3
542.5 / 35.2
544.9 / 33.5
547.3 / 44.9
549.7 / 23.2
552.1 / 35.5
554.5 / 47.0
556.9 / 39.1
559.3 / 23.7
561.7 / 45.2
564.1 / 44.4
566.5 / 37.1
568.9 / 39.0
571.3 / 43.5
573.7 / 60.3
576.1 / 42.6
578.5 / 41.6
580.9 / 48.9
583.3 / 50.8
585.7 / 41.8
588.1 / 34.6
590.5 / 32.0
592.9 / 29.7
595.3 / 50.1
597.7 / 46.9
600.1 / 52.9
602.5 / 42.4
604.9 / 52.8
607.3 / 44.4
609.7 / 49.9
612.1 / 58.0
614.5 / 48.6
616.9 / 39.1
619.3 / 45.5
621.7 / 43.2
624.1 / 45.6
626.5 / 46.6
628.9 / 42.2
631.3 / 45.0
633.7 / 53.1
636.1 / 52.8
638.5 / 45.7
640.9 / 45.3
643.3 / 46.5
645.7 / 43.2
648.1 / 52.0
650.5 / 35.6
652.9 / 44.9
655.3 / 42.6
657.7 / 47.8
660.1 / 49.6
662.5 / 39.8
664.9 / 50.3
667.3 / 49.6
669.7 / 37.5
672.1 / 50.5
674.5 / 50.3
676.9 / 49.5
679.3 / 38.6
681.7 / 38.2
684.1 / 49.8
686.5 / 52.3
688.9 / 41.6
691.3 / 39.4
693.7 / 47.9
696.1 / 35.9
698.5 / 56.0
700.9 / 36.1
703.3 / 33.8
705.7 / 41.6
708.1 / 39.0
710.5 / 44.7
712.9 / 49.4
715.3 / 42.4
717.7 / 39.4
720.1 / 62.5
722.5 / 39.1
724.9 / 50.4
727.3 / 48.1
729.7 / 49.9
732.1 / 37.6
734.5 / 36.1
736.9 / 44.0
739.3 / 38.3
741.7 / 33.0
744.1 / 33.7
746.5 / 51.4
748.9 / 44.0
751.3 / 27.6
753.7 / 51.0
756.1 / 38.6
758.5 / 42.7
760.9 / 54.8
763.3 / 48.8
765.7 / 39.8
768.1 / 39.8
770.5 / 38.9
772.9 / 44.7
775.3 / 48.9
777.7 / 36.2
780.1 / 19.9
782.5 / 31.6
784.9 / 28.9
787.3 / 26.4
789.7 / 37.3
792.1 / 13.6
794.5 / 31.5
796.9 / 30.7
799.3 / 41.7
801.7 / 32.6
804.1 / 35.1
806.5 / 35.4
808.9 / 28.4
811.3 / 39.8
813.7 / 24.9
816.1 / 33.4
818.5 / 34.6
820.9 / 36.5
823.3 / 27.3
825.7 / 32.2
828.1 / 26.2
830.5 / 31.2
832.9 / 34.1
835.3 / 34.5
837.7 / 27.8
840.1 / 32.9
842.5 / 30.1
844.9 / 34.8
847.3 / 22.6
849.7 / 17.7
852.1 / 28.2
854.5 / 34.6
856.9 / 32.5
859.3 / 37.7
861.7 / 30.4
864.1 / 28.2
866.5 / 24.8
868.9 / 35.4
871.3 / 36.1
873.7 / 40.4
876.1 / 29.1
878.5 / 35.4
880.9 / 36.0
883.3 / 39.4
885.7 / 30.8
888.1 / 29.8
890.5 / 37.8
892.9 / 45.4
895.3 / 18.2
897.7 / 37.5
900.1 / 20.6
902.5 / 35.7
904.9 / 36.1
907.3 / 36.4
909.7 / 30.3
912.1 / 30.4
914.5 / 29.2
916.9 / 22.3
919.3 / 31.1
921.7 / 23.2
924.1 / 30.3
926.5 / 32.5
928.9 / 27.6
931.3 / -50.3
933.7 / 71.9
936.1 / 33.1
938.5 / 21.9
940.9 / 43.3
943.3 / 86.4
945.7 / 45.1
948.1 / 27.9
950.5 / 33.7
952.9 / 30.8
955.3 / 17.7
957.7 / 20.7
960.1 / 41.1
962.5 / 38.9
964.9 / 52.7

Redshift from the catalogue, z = 0.437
